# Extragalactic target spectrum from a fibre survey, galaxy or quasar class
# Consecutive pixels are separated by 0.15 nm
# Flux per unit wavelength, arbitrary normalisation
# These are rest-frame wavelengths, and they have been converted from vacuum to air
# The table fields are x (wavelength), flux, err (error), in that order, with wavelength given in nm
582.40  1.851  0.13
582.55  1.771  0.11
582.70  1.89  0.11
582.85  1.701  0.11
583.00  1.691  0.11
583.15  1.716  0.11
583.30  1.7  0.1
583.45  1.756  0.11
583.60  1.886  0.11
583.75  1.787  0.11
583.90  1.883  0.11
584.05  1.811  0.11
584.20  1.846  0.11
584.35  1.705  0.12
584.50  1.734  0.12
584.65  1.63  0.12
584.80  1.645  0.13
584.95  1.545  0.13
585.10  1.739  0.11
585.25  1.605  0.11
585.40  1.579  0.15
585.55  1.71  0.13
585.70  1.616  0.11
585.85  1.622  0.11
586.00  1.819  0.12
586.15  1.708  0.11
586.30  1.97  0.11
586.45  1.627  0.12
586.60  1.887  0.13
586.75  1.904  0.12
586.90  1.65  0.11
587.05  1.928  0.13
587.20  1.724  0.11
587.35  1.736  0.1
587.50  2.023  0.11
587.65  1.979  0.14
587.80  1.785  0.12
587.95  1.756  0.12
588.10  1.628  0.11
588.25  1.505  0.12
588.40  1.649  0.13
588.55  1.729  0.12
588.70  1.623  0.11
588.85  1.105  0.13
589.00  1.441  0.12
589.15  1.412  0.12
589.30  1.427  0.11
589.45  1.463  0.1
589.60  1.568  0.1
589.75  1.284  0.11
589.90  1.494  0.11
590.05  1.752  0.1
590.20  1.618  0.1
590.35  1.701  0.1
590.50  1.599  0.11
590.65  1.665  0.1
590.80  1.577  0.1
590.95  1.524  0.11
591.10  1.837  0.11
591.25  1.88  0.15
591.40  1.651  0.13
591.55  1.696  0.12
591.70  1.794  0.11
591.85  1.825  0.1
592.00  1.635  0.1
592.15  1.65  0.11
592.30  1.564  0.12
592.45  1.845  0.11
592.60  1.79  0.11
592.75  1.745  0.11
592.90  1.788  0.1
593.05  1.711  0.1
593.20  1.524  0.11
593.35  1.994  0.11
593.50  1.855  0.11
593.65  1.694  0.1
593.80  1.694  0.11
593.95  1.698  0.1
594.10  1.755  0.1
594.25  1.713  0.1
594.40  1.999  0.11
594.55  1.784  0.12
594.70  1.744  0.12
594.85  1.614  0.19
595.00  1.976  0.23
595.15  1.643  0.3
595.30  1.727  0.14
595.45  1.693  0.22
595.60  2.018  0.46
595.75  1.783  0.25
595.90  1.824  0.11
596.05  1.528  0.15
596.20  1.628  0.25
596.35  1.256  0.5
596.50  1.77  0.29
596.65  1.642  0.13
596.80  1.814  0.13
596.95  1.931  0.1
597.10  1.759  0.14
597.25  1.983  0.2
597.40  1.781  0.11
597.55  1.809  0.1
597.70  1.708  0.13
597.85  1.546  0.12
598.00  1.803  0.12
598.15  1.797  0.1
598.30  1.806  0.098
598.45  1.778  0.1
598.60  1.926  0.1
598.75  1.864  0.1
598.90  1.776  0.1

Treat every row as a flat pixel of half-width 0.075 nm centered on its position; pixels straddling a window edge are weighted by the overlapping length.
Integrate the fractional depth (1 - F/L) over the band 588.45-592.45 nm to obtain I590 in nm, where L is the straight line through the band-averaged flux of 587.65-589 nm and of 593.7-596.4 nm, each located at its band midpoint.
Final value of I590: 0.115 nm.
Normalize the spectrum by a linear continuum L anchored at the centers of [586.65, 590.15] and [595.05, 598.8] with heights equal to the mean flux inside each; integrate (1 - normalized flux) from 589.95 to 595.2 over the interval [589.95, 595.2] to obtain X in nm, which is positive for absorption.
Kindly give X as -0.11 nm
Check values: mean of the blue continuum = 1.63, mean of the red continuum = 1.75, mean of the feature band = 1.73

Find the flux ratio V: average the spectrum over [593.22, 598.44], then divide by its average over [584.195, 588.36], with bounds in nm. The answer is 1.01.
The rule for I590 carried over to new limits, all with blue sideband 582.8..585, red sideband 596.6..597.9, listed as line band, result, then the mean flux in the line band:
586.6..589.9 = 0.22 nm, 1.64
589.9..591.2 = 0.08 nm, 1.65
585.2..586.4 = 0.03 nm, 1.7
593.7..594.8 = 0.00 nm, 1.76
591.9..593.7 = 0.03 nm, 1.73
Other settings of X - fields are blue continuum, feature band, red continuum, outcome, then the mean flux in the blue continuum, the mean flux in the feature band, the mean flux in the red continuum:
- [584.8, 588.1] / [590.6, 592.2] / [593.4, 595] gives 0.053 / 1.75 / 1.7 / 1.77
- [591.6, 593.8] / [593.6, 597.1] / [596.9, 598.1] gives 0.059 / 1.74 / 1.74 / 1.79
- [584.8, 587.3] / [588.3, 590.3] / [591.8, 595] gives 0.263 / 1.72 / 1.51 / 1.75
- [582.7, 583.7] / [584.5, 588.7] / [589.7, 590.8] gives -0.130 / 1.75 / 1.73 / 1.59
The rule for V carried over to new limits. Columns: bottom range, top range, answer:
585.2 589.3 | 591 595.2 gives 1.04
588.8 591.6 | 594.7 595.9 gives 1.14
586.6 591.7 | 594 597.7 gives 1.06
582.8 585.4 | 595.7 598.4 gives 1.00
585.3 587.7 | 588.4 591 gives 0.86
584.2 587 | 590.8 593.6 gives 1.01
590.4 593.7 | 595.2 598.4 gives 1.01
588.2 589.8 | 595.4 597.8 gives 1.18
